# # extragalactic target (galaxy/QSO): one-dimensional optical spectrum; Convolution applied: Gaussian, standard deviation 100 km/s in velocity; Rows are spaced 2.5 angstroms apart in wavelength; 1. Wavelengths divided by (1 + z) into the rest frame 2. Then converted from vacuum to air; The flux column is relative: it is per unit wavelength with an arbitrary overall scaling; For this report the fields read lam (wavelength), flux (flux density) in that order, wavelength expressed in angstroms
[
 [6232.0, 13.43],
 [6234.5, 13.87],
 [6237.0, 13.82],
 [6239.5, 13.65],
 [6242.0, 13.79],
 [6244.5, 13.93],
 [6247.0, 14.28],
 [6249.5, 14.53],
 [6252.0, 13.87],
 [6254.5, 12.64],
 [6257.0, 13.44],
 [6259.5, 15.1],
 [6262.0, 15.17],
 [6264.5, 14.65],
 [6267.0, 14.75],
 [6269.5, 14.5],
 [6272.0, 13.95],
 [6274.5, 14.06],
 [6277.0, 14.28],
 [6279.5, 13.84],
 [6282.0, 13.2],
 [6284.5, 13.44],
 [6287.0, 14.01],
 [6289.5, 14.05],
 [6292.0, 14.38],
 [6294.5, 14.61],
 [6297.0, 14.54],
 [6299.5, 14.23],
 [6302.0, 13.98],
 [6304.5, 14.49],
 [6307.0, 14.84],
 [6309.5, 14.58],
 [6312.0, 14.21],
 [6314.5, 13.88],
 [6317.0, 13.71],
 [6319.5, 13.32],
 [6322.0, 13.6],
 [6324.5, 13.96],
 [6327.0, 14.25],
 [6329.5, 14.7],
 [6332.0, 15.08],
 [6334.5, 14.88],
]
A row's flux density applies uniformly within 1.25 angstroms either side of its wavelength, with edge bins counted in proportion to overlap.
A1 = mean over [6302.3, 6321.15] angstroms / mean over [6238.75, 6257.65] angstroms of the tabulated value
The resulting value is 1.03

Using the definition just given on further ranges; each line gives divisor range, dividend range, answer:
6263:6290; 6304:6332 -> 1.01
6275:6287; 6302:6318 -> 1.04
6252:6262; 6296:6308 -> 1.03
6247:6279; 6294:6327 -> 0.99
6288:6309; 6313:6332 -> 0.97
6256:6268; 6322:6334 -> 0.99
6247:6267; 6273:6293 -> 0.98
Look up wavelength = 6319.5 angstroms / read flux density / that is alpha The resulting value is 13.32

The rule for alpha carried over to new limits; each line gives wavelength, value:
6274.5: 14.06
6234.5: 13.87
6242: 13.79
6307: 14.84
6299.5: 14.23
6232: 13.43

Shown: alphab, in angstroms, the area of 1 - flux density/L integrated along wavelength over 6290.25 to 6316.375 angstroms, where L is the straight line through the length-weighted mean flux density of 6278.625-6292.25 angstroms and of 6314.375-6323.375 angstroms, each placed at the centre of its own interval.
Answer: -1.3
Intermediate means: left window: 13.8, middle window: 14.4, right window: 13.6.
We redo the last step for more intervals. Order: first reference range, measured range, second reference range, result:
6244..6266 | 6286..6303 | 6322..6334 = 0.1 angstroms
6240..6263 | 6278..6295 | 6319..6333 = 0.2 angstroms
